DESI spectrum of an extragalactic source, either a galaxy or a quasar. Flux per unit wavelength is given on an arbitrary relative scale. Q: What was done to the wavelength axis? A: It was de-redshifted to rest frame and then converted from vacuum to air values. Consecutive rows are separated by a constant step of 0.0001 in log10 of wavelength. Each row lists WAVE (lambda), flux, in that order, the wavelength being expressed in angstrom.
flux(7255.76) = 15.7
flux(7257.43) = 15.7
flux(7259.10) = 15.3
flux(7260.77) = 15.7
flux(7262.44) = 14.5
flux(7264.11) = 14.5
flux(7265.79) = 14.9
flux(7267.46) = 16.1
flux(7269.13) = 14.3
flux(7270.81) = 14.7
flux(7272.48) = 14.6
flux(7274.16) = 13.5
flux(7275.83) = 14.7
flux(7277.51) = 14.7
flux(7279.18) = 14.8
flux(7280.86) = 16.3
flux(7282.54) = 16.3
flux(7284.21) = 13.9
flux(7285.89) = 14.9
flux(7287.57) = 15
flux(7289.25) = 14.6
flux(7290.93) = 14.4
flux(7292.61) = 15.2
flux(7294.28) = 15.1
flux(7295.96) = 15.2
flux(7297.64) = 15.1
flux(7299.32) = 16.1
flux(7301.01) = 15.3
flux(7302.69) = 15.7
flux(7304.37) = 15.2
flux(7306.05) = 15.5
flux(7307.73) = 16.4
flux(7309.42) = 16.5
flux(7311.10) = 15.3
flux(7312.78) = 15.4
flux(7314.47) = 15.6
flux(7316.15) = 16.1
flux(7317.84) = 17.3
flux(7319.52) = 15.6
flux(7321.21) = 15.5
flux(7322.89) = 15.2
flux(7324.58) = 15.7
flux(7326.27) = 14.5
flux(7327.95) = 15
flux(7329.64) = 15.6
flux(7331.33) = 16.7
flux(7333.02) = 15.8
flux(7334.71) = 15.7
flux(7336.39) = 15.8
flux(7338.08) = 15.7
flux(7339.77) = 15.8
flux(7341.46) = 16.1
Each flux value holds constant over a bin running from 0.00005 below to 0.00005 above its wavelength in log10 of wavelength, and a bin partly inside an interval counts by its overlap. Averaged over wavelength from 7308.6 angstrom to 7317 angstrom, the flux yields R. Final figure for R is 15.8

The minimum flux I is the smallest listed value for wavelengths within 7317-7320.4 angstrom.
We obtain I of 15.6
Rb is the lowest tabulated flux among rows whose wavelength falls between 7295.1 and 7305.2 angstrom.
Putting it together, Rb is 15.1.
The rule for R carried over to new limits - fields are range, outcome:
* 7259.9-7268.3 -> 15.2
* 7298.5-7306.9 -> 15.6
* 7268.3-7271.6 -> 14.5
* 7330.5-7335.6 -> 16.1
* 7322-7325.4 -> 15.5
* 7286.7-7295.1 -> 14.9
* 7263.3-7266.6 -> 14.7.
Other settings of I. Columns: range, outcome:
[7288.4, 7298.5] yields 14.4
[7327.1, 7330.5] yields 15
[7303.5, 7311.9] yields 15.2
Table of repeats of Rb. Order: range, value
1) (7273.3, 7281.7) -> 13.5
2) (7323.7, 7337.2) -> 14.5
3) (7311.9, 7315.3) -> 15.4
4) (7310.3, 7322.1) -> 15.3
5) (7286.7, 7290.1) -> 14.6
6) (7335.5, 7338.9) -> 15.7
